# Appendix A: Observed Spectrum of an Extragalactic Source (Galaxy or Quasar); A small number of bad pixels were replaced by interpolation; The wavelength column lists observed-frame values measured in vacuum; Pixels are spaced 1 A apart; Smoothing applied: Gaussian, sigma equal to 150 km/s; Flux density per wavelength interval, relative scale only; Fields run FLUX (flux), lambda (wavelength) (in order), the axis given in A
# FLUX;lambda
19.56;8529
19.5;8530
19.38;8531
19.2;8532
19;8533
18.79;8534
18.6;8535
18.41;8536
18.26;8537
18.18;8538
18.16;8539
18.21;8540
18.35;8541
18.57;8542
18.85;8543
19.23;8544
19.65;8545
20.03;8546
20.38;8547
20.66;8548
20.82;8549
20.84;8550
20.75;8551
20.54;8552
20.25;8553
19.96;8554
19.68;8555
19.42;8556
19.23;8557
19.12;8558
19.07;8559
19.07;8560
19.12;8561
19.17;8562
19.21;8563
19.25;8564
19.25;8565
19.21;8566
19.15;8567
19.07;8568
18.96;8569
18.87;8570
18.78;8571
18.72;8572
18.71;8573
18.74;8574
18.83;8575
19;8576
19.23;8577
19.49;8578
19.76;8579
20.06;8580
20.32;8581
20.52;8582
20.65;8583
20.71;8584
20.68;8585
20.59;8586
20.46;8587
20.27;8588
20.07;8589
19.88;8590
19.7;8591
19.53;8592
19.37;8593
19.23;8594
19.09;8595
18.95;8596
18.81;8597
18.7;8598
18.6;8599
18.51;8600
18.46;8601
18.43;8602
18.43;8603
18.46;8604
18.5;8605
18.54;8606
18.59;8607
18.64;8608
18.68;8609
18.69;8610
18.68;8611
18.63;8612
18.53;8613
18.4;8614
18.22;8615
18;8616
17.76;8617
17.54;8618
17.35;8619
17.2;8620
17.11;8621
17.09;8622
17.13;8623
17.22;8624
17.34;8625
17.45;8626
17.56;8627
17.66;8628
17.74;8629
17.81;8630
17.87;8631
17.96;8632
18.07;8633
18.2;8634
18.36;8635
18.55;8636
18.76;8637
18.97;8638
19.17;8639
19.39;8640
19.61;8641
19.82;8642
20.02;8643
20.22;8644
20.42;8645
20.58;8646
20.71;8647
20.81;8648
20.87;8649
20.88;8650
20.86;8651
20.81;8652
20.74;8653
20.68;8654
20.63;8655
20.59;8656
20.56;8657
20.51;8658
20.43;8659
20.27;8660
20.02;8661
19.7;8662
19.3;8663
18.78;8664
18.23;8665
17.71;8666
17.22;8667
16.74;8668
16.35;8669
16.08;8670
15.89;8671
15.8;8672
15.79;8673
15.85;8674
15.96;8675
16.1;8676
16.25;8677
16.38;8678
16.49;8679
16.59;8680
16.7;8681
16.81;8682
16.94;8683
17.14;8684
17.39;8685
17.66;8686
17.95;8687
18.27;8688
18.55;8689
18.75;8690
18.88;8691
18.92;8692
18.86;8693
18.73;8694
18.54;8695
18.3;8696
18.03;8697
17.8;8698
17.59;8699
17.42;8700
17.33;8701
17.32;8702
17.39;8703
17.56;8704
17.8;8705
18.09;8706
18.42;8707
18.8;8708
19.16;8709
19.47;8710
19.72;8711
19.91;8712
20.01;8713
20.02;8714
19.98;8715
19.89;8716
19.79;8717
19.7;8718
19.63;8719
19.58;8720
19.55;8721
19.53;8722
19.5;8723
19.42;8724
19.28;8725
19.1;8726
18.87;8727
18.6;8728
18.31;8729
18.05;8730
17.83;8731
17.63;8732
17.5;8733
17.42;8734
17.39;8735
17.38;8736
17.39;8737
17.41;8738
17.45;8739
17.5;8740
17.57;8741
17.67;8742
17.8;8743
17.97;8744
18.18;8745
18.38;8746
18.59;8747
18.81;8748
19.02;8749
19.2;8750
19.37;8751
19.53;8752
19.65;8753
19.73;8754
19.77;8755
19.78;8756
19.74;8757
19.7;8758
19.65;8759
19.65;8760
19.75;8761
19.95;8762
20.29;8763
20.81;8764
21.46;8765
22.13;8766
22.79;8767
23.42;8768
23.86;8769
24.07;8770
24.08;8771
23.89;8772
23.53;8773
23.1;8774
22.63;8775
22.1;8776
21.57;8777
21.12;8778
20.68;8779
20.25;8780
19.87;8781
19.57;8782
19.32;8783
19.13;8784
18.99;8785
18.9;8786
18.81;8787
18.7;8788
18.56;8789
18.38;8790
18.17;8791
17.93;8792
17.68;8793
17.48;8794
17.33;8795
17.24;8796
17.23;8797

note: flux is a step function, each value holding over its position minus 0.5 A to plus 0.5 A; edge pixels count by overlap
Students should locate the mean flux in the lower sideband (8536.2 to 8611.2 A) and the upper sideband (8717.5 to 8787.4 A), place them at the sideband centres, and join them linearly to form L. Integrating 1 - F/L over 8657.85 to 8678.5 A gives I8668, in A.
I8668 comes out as 2.1 A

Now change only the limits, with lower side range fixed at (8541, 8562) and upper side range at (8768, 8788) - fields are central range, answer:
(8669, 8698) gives 4.8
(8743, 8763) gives 1.8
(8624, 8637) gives 1.5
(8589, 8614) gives 1.5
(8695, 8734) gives 4.0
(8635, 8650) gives 0.4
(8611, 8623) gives 1.4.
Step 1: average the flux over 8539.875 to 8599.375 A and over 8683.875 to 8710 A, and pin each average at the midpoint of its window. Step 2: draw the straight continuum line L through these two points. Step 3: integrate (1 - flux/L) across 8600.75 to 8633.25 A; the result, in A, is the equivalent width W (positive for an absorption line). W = 1.8 A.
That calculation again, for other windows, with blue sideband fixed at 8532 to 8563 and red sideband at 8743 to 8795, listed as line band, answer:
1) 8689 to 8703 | 1.20 A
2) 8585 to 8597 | -0.15 A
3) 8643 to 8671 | 0.20 A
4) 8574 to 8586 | -0.28 A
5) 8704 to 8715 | 0.45 A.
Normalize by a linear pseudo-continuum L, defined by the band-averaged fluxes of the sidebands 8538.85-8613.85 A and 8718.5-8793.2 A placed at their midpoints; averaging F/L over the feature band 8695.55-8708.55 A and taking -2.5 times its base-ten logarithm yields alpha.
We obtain 0.10 mag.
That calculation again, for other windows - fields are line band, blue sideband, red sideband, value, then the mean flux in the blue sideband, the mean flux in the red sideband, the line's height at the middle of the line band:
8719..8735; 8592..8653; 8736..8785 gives 0.064 mag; 18.7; 20.1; 19.8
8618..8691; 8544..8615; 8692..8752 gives 0.034 mag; 19.4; 18.5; 18.9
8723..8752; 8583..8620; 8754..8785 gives 0.141 mag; 18.9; 21.2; 20.8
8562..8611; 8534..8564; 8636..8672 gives 0.008 mag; 19.4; 19.4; 19.4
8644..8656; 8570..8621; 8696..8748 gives -0.106 mag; 19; 18.5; 18.8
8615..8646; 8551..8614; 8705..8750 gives 0.046 mag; 19.3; 18.7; 19.1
